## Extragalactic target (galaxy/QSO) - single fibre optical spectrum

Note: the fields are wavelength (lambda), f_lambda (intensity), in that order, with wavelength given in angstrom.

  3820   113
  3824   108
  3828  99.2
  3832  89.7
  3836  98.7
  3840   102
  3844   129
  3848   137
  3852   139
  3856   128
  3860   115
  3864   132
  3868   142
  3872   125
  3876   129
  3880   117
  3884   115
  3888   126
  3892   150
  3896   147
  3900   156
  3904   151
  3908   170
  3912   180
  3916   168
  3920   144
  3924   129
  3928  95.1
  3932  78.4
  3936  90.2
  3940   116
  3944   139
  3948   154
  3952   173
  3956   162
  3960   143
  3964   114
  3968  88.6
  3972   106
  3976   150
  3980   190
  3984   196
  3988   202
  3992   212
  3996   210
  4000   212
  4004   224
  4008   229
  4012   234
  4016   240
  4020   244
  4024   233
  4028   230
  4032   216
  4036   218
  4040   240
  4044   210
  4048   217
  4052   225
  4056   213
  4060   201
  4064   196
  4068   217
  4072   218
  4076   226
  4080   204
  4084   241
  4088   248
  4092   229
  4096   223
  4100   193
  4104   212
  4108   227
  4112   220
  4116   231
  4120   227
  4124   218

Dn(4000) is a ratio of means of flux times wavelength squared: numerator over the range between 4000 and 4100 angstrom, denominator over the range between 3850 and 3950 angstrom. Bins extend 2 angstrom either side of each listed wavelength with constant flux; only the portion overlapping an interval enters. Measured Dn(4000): 1.80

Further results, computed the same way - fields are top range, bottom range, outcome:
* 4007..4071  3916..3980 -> 1.81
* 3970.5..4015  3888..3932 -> 1.43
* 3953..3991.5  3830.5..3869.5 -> 1.34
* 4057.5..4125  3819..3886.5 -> 2.08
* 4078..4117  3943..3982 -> 1.68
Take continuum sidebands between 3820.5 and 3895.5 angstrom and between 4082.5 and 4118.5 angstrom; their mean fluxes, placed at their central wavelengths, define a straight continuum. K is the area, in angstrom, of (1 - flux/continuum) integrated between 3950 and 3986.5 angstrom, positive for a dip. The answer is 4.5 angstrom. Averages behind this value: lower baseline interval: 122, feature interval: 148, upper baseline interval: 225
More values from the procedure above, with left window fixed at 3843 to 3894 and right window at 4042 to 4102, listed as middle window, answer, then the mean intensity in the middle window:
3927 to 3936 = 4.0 angstrom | 86.6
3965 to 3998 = 2.1 angstrom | 168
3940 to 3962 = 1.9 angstrom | 151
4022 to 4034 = -1.7 angstrom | 226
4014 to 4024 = -2.3 angstrom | 240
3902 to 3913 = -1.4 angstrom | 166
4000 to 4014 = -2.8 angstrom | 227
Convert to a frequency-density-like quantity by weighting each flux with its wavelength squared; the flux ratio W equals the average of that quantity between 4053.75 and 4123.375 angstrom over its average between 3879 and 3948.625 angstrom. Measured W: 1.78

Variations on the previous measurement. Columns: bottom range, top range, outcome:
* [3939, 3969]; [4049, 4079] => 1.63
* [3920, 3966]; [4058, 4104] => 1.83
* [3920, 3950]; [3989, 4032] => 2.01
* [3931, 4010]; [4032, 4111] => 1.43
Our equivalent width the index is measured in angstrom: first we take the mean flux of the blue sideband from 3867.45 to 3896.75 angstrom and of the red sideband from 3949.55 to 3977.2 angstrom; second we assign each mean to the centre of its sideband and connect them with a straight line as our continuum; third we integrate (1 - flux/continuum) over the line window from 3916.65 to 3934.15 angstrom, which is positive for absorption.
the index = 2.15 angstrom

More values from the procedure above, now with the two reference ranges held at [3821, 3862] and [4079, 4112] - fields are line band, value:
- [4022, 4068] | -4.0 angstrom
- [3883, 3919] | -3.1 angstrom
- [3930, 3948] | 5.2 angstrom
